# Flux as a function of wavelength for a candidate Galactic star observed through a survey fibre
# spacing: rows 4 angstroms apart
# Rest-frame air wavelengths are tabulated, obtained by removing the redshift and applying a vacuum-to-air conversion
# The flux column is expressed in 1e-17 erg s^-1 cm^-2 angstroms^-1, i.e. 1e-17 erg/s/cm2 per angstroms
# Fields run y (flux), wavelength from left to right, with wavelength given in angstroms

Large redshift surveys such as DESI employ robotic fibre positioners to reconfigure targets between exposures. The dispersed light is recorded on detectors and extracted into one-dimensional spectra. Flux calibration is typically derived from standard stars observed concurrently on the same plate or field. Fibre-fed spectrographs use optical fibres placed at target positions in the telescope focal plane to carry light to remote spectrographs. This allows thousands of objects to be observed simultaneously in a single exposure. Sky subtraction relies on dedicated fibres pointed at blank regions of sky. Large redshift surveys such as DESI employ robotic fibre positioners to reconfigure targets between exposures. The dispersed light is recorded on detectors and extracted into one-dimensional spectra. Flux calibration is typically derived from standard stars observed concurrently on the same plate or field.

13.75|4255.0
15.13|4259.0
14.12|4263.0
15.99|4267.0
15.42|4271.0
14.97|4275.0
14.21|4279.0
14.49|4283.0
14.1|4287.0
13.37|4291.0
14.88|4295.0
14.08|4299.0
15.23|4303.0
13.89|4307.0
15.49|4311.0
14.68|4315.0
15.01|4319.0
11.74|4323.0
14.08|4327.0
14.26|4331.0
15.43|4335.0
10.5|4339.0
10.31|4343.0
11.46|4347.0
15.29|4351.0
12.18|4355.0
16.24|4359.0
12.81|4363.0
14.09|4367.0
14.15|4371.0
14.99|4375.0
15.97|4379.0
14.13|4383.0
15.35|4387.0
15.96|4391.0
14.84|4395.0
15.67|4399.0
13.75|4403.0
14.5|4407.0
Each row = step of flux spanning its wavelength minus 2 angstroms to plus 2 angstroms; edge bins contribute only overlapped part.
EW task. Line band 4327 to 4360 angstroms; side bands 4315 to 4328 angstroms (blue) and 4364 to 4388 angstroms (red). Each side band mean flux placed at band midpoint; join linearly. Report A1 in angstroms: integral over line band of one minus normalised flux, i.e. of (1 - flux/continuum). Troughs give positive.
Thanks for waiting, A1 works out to 2.2 angstroms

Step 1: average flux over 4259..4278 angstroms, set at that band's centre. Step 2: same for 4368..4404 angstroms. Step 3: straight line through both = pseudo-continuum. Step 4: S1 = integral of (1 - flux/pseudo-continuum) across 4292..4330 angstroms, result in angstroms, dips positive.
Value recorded 1.8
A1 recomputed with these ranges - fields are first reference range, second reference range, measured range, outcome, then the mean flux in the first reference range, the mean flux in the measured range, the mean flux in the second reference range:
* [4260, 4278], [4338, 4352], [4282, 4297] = -0.01 angstroms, 15.1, 14.2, 11.7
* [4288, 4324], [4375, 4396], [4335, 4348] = 2.92 angstroms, 14.3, 11.4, 15.2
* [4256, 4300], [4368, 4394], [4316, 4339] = 1.55 angstroms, 14.6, 13.8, 15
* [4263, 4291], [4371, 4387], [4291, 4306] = 0.27 angstroms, 14.7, 14.5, 15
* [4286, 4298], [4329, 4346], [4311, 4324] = -0.96 angstroms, 14.1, 14.2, 12.6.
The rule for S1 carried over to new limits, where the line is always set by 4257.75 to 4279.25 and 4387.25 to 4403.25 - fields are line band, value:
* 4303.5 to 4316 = 0.28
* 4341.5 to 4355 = 2.45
